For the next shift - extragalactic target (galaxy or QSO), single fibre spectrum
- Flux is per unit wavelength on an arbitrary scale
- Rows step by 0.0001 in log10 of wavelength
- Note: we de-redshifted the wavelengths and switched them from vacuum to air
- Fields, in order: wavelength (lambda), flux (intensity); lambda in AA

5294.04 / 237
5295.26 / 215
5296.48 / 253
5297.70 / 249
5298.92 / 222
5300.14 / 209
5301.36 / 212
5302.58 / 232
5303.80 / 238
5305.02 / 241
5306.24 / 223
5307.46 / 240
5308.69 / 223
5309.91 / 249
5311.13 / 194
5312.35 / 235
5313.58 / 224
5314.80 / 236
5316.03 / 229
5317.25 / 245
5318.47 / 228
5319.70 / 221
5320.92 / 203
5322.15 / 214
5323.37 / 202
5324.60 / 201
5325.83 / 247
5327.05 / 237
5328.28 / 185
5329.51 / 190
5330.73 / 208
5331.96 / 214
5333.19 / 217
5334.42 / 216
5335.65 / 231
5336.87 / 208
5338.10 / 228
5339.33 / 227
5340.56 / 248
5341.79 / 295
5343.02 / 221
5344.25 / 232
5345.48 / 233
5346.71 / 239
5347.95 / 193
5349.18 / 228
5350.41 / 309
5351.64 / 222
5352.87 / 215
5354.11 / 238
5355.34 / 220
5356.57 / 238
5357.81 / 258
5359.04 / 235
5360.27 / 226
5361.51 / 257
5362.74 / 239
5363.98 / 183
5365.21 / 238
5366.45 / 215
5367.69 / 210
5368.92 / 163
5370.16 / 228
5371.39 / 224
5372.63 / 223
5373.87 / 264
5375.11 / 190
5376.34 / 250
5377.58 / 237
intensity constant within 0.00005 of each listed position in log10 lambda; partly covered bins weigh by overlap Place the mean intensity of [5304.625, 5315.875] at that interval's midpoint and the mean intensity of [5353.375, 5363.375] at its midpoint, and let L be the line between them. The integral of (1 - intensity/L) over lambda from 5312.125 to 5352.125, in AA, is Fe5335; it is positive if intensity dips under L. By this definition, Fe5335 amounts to 1.2 AA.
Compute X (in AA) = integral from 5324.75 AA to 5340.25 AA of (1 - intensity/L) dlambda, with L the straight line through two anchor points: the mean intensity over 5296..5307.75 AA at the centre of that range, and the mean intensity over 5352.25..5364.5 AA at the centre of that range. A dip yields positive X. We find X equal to 0.93 AA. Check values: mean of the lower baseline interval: 232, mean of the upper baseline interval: 231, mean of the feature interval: 217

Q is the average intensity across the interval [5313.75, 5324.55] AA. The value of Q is 221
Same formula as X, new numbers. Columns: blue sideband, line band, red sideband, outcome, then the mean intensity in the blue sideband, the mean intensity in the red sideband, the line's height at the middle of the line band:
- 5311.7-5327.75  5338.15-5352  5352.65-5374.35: -0.92 AA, 224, 226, 225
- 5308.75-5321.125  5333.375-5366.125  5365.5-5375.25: -1.92 AA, 227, 216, 220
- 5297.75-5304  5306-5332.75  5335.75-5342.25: 1.28 AA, 224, 239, 231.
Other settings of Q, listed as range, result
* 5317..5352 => 225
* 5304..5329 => 224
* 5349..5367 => 235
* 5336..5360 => 236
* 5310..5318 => 229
